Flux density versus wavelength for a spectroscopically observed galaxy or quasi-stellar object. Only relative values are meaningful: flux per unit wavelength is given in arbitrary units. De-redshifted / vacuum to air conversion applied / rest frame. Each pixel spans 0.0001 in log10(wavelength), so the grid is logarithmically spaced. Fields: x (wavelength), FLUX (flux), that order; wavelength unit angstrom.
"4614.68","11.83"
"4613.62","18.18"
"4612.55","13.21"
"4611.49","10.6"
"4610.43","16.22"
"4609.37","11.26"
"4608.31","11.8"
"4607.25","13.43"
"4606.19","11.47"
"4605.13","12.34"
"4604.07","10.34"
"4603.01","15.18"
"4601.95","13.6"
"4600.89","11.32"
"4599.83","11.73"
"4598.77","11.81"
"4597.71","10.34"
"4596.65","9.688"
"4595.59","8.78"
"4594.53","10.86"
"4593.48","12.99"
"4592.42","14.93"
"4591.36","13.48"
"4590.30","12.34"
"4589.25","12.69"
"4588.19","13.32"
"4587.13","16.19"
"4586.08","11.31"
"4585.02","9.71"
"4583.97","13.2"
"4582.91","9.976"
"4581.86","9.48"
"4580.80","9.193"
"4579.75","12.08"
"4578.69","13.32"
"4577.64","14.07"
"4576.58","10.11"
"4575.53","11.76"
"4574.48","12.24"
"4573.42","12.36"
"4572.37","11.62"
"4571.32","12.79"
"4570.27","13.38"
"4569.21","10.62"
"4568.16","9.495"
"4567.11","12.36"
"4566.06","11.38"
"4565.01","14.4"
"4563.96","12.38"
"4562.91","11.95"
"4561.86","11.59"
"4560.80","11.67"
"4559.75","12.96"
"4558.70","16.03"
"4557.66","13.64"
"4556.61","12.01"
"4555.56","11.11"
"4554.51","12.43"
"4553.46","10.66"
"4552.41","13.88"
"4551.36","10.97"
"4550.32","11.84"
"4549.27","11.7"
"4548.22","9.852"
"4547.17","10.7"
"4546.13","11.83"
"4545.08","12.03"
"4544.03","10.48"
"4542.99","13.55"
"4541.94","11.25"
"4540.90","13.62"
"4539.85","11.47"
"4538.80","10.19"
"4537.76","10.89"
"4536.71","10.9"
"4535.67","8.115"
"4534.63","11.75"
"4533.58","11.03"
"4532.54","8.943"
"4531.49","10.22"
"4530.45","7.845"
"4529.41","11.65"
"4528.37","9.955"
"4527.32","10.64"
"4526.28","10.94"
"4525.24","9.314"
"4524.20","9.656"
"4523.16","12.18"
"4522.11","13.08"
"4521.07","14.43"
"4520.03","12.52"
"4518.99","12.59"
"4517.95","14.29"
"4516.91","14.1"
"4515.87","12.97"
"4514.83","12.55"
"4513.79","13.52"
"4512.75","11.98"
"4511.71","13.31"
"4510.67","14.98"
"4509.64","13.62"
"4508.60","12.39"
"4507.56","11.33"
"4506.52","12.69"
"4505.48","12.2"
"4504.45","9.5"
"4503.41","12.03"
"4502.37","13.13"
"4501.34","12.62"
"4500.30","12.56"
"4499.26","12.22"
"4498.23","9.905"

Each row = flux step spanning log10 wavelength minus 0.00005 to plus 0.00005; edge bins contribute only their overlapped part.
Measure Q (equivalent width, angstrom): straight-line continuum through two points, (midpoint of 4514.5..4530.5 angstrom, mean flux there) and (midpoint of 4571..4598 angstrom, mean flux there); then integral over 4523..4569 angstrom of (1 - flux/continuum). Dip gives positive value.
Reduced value 1.96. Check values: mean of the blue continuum 11.9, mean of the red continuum 11.9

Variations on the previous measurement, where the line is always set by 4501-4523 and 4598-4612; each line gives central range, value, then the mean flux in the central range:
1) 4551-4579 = 0.67 angstrom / 12.3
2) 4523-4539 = 3.17 angstrom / 10.2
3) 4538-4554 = 1.36 angstrom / 11.6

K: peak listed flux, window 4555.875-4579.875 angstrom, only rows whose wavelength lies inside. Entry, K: 16.03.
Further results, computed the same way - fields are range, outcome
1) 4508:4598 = 16.19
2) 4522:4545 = 13.62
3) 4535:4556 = 13.88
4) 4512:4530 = 14.43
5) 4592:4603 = 14.93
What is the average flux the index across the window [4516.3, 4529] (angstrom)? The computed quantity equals 12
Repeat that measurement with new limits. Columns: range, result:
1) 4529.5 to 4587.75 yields 11.7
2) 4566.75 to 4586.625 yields 11.5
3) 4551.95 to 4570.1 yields 12.3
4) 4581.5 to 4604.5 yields 12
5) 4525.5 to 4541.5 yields 10.5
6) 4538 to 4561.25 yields 12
